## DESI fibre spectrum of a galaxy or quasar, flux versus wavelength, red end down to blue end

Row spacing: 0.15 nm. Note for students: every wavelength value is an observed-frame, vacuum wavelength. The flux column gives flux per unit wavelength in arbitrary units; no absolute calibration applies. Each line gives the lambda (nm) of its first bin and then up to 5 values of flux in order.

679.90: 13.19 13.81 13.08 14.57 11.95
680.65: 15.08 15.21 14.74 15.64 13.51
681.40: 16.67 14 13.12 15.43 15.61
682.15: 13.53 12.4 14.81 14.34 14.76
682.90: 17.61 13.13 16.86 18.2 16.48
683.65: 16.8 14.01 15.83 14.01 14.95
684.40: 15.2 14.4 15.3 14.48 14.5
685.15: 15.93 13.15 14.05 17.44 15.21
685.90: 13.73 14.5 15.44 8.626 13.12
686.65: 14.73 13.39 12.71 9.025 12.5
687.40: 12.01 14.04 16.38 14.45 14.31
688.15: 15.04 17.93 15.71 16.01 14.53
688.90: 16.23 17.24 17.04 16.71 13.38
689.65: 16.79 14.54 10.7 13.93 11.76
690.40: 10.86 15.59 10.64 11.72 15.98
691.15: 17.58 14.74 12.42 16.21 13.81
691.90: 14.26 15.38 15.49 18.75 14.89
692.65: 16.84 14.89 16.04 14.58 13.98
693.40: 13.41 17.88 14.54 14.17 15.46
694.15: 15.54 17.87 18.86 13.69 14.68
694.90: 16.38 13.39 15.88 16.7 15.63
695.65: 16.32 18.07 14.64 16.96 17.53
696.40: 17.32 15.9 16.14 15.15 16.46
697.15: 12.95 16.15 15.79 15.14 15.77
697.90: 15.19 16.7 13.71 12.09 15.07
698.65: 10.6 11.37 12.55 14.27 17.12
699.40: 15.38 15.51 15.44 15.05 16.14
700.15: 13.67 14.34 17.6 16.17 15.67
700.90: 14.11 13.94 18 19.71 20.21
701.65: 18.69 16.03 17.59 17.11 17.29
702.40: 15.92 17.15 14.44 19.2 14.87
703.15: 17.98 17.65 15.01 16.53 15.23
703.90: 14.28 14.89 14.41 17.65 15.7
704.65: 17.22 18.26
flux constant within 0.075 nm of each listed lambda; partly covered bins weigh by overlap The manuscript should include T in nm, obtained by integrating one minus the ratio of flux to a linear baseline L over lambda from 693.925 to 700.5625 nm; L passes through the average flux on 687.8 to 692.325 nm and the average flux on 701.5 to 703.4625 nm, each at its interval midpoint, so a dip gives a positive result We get 0.28 nm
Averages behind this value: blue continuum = 14.7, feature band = 15.4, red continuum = 17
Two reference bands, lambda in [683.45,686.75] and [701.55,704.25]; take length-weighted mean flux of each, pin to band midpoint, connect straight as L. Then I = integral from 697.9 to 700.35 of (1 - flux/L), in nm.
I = 0.26 nm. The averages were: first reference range 14.6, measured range 14.3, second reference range 16.4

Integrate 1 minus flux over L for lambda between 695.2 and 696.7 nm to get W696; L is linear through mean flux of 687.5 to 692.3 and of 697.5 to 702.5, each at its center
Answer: -0.13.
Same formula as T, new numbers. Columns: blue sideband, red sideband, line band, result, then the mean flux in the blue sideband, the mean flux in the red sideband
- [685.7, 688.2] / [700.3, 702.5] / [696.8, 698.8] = 0.19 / 13.5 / 16.9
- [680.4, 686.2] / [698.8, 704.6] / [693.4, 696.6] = -0.07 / 14.9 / 16.1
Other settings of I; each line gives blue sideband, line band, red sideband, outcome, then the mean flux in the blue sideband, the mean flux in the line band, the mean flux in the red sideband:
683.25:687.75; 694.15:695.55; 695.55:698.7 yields -0.06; 14.3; 15.9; 15.5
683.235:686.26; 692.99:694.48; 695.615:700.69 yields -0.03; 15.2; 15.5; 15.2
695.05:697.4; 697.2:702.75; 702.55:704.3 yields 0.14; 16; 15.6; 15.9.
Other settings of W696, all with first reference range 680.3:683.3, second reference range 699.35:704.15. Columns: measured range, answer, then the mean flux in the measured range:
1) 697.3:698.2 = 0.02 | 15.6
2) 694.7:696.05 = 0.00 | 15.8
